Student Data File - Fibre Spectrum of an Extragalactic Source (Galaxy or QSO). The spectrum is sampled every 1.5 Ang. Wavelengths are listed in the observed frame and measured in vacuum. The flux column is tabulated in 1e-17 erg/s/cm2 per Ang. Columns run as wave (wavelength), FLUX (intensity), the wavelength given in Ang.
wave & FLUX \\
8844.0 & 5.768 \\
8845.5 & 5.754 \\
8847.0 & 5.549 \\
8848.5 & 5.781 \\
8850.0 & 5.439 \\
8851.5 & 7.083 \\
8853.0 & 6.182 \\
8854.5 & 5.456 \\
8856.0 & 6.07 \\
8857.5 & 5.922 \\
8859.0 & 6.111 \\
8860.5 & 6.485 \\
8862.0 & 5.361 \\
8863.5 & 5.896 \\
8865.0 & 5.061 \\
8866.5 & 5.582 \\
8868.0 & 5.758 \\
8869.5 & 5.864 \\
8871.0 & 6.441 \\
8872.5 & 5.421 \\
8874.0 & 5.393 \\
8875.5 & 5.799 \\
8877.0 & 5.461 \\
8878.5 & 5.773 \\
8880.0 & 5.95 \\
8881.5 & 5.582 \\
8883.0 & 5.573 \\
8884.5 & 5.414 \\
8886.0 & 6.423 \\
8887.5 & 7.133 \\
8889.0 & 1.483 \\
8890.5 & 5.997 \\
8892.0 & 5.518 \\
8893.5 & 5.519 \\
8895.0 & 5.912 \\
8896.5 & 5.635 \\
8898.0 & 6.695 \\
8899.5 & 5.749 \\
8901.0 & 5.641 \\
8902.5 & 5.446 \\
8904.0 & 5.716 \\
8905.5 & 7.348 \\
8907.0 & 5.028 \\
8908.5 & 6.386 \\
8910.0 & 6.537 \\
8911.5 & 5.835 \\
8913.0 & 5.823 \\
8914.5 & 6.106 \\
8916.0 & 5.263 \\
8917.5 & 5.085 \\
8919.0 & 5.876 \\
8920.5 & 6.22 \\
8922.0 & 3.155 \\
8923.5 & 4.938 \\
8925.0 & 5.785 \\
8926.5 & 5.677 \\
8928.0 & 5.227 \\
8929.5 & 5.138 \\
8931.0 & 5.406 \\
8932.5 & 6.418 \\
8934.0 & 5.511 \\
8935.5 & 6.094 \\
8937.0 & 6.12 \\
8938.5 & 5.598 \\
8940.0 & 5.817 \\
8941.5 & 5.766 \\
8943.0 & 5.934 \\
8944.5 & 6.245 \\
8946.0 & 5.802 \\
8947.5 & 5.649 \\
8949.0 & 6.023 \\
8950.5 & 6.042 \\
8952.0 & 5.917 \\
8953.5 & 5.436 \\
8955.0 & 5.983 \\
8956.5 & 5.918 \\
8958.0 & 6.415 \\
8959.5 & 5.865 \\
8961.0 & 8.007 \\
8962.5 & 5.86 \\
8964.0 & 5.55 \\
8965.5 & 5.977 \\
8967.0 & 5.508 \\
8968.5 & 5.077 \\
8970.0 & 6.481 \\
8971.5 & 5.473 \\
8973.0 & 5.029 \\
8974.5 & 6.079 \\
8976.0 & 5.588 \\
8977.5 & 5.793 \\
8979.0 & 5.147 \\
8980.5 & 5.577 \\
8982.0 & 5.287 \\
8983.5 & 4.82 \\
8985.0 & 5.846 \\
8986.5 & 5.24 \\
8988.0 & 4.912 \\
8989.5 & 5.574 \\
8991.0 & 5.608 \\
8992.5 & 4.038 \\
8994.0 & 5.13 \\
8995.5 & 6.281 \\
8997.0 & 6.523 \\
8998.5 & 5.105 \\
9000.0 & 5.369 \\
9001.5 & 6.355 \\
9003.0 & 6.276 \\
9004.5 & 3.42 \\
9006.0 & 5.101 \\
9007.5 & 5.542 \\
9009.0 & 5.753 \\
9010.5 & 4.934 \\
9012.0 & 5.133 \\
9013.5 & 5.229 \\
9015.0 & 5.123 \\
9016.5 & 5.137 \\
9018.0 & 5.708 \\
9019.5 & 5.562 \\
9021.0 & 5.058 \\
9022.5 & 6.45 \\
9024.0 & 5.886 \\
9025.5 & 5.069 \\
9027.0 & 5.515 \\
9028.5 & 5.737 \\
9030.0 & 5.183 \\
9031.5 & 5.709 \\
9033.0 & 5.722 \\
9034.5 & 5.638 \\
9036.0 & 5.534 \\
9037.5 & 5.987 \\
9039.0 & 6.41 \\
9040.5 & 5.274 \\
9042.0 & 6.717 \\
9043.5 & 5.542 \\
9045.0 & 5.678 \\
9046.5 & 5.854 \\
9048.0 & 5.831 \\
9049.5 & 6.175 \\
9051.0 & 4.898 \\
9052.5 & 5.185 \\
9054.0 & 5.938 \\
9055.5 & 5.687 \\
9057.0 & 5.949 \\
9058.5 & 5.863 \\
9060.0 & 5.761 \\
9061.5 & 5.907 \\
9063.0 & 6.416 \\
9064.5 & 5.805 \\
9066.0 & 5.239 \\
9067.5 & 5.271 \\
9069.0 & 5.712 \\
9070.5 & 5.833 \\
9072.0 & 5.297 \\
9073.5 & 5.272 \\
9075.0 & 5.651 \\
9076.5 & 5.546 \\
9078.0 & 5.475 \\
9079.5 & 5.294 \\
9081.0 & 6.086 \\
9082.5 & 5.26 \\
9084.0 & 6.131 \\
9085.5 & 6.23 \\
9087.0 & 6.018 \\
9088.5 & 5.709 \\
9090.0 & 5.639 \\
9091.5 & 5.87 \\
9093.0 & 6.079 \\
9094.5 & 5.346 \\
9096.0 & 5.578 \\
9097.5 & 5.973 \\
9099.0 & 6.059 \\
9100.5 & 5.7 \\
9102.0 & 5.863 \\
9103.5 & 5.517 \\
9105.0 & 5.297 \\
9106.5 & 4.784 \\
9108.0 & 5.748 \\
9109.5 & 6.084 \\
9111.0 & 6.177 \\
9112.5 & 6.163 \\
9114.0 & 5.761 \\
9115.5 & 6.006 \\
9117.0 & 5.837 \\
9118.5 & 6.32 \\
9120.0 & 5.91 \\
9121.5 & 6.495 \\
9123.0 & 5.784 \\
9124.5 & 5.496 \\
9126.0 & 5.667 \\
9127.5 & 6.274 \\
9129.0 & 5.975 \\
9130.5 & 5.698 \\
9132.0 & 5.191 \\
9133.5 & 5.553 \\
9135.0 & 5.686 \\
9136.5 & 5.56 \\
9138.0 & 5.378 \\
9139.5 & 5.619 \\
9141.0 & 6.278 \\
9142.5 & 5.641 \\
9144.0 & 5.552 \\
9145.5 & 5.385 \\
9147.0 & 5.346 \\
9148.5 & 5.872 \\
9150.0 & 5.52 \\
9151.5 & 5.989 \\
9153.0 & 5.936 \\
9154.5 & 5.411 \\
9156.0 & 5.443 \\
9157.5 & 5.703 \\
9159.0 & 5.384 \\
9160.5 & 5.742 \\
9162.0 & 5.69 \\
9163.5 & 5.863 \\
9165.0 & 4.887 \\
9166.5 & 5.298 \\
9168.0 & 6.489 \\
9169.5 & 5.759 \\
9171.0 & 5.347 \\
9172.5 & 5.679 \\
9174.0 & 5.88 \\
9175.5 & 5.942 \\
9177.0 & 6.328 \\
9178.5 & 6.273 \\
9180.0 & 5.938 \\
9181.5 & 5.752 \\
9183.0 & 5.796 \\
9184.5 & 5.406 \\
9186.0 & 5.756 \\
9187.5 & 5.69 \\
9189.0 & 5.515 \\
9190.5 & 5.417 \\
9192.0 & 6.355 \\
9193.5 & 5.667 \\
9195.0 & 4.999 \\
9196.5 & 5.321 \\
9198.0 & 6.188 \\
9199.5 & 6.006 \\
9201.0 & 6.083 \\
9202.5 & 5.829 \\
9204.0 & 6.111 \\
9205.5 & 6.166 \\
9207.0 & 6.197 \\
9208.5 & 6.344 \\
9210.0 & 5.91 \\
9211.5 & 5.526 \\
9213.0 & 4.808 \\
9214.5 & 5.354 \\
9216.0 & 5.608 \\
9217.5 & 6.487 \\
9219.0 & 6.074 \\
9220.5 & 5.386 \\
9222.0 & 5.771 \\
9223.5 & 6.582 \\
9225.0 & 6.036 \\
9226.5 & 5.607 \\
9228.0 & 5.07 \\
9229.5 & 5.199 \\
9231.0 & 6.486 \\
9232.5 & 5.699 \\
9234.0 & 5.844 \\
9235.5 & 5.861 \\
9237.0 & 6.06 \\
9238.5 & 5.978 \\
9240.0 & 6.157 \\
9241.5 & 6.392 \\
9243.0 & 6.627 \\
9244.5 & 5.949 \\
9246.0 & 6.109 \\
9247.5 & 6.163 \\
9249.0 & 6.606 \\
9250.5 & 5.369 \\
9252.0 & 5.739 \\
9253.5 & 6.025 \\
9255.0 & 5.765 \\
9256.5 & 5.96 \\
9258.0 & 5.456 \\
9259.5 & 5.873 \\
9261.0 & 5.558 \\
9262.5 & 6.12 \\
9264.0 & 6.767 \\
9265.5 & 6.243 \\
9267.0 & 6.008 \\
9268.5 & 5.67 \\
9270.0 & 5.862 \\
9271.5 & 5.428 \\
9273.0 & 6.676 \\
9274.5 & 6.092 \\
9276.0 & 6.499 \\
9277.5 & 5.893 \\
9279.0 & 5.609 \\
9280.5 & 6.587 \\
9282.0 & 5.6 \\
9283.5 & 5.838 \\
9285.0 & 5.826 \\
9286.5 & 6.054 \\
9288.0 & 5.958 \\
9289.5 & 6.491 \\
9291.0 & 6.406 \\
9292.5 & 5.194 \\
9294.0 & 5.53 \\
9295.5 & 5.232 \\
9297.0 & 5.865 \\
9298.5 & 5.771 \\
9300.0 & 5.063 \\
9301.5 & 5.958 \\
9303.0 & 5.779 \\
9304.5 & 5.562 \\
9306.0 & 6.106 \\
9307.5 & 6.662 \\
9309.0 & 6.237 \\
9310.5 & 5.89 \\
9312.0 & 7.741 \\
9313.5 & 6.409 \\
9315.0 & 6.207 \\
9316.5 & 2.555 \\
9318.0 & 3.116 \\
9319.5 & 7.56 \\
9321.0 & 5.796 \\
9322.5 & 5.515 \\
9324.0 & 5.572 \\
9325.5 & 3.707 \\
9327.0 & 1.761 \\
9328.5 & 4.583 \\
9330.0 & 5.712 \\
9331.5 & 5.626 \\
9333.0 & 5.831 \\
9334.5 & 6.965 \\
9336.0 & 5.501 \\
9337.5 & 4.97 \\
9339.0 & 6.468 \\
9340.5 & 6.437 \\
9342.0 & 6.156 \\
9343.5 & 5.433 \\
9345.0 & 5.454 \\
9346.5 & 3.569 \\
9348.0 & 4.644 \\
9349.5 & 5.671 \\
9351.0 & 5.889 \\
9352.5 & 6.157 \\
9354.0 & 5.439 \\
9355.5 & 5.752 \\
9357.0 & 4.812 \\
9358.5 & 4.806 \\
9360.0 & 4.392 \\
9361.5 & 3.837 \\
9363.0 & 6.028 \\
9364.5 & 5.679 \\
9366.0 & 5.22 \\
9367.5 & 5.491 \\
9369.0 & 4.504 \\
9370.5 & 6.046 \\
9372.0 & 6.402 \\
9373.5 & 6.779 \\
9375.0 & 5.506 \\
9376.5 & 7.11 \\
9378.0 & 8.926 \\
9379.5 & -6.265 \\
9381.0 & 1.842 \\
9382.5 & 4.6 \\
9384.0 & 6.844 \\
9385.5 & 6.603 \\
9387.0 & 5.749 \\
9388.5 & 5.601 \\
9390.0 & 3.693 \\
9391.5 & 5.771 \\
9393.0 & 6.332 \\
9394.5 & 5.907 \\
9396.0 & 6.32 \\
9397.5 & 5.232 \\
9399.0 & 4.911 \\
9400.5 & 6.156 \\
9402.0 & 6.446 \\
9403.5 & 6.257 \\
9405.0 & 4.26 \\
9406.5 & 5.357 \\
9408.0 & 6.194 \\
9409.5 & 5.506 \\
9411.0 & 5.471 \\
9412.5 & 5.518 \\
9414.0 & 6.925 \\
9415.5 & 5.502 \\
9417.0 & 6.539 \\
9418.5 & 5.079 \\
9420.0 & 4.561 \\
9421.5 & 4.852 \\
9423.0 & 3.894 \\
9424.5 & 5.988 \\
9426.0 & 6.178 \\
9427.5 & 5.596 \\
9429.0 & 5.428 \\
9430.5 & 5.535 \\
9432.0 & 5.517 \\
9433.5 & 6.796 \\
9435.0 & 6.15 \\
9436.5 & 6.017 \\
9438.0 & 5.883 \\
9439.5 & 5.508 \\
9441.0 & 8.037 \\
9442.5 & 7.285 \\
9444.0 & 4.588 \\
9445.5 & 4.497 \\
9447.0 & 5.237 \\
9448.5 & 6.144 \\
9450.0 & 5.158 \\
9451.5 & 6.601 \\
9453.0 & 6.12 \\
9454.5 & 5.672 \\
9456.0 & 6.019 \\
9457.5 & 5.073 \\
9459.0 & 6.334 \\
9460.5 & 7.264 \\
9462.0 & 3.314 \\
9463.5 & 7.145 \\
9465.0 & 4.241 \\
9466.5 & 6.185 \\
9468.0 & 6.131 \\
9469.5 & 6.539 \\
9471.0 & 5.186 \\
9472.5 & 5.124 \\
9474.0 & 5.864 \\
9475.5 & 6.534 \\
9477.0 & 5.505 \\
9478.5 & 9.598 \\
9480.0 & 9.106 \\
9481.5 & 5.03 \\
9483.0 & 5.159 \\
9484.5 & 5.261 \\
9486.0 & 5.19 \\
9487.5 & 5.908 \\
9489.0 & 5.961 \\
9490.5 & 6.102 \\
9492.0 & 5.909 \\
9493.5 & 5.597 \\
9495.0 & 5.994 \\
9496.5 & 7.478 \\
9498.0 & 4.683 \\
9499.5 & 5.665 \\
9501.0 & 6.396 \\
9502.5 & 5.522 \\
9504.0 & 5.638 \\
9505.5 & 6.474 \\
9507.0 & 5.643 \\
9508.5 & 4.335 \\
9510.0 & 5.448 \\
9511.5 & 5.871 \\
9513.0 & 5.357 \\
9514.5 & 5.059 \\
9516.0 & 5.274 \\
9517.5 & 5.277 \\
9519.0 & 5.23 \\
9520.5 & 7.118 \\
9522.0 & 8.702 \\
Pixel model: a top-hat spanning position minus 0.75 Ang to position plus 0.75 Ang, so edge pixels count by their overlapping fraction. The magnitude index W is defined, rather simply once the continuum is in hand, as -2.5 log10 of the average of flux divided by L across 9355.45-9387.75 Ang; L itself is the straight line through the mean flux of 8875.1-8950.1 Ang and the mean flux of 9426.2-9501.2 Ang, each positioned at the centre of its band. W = 0.18 mag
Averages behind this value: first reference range 5.69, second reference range 5.94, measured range 5.01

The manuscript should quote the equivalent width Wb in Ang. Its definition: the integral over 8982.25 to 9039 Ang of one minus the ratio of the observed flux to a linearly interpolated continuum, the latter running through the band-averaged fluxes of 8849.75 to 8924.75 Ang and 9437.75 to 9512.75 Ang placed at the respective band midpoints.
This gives 3.0 Ang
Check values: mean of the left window 5.71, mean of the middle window 5.45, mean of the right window 5.9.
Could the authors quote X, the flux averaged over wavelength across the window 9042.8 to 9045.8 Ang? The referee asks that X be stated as 5.62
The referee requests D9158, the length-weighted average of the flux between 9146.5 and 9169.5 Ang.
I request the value 5.65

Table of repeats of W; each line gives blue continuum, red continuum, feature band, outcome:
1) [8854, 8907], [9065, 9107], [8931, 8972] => -0.05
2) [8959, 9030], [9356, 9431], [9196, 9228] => -0.09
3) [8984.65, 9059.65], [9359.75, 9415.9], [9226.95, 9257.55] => -0.10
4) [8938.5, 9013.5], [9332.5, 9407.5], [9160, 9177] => -0.04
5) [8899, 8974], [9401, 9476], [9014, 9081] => 0.02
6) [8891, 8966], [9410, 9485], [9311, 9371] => 0.10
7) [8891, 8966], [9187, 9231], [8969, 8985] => 0.05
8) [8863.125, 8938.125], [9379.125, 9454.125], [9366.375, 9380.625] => 0.13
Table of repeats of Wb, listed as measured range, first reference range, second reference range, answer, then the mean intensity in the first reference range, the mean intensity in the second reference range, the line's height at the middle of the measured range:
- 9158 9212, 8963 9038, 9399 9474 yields -2.0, 5.48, 5.73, 5.58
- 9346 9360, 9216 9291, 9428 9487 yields 1.8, 5.98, 5.95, 5.96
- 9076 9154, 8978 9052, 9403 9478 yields -2.8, 5.5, 5.74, 5.56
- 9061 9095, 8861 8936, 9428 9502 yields 0.2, 5.64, 5.95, 5.74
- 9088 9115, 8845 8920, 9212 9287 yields 0.5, 5.77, 5.93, 5.86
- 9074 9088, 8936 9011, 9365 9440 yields -0.3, 5.66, 5.45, 5.61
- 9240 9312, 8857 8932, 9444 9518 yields -2.9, 5.65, 5.8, 5.75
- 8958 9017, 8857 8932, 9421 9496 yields 1.8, 5.65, 5.89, 5.69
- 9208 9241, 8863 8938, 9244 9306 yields 0.4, 5.66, 5.91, 5.87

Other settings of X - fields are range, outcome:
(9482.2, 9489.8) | 5.5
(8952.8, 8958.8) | 5.94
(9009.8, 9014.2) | 5.1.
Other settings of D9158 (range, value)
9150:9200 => 5.72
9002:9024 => 5.35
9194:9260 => 5.88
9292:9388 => 5.34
